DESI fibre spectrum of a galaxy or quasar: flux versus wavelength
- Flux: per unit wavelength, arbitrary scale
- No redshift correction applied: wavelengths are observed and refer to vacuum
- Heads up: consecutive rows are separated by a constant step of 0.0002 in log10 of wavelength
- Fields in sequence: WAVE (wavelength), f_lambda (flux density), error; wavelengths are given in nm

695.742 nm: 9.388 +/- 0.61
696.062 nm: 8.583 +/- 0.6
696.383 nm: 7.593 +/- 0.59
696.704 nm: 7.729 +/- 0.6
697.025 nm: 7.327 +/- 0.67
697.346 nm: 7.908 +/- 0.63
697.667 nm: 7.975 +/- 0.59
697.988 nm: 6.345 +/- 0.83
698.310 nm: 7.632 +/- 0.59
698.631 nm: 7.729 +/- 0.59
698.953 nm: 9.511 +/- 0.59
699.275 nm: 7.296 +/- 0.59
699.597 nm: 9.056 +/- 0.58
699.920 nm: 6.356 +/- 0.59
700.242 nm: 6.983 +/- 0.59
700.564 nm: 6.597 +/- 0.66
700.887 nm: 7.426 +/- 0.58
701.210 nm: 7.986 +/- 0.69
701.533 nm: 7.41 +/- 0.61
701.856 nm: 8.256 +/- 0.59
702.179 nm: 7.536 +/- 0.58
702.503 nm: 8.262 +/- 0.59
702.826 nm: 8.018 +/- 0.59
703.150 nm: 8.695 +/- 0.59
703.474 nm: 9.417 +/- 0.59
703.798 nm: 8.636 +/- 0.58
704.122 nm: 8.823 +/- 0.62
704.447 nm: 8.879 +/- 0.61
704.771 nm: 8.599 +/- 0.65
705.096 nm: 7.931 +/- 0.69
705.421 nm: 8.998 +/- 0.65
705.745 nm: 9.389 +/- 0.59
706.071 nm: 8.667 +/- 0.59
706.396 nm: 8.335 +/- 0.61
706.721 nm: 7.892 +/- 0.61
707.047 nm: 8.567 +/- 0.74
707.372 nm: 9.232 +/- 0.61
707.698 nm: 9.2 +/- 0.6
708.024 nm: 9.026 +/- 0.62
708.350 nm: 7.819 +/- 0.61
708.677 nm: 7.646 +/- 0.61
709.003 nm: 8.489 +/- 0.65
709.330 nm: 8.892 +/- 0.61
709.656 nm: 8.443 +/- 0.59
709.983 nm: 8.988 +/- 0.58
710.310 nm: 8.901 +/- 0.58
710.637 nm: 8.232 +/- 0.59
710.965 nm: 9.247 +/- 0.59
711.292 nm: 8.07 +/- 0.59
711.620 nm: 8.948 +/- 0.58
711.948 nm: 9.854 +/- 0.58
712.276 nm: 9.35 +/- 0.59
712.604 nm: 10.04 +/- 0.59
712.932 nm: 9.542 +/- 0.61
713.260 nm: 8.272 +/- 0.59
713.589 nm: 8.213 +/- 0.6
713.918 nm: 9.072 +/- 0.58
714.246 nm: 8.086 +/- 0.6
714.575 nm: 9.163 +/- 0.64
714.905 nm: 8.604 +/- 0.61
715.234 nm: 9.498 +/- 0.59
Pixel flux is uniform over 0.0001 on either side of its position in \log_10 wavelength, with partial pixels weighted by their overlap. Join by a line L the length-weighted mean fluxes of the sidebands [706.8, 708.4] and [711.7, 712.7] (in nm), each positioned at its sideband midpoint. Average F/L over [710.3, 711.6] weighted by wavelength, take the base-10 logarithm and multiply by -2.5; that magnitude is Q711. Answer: 0.097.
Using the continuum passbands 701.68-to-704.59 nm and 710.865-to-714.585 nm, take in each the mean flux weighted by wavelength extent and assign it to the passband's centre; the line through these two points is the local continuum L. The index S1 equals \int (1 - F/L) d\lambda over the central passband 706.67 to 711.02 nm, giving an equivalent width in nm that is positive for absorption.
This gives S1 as 0.08 nm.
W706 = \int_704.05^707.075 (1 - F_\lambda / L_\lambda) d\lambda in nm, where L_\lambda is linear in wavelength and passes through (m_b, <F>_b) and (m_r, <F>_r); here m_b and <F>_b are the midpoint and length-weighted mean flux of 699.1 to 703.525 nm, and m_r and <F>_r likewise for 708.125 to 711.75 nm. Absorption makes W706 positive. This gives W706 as -0.17 nm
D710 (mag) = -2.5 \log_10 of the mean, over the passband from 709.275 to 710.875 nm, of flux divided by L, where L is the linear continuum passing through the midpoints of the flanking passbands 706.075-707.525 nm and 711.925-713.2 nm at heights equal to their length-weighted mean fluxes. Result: 0.05 mag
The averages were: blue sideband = 8.52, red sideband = 9.57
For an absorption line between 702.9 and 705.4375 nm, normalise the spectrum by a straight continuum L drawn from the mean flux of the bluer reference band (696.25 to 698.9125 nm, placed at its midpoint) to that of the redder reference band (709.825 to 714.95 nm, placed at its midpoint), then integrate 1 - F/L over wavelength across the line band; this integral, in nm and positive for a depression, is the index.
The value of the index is -0.158 nm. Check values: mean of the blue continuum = 7.62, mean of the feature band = 8.7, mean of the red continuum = 8.92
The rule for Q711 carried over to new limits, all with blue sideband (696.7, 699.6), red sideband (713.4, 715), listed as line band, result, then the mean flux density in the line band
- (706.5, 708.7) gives -0.03 mag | 8.53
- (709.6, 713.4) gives -0.07 mag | 9.01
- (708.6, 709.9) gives -0.01 mag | 8.46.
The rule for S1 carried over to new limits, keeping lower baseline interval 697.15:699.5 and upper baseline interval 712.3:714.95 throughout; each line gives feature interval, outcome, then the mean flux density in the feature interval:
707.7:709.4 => 0.02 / 8.42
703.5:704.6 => -0.09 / 8.85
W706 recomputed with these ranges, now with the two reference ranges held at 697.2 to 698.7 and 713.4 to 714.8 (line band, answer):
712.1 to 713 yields -0.12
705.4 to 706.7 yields -0.11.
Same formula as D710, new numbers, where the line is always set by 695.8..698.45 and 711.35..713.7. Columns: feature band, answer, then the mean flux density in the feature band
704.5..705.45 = -0.01 mag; 8.48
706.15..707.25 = 0.03 mag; 8.34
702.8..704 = -0.06 mag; 8.77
